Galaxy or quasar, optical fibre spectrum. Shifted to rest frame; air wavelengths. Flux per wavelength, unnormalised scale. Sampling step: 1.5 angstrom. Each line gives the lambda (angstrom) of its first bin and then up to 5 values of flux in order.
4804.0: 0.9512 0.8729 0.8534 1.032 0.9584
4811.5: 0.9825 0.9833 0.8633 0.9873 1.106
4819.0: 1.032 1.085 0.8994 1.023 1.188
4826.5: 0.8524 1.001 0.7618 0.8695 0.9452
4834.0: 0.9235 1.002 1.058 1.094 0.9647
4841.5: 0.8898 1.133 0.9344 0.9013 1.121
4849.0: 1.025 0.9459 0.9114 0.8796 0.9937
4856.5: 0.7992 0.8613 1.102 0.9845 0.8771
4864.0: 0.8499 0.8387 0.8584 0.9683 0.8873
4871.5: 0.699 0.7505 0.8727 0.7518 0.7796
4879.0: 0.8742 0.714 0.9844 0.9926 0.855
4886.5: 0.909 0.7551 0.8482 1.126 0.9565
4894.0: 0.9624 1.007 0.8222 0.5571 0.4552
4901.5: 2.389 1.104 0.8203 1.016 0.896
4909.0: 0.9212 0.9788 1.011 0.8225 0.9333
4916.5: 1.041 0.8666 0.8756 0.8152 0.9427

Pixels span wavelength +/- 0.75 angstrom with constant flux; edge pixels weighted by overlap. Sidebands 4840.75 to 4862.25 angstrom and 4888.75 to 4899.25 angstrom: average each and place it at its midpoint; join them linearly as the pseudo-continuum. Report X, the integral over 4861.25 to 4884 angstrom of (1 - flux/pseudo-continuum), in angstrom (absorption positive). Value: 2.0 angstrom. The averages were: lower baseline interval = 0.961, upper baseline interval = 0.897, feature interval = 0.848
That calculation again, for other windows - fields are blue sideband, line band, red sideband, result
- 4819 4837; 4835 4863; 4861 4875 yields -2.06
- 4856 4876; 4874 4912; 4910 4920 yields -1.28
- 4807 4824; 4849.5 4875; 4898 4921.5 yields 2.43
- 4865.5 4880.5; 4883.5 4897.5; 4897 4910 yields 0.10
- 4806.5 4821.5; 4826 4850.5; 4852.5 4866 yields -0.55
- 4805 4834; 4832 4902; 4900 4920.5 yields 4.86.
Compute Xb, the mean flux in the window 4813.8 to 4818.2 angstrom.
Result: 0.986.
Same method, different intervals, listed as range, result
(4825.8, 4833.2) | 0.886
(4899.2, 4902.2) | 1.39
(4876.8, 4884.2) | 0.869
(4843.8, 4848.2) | 0.985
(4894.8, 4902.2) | 1.04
